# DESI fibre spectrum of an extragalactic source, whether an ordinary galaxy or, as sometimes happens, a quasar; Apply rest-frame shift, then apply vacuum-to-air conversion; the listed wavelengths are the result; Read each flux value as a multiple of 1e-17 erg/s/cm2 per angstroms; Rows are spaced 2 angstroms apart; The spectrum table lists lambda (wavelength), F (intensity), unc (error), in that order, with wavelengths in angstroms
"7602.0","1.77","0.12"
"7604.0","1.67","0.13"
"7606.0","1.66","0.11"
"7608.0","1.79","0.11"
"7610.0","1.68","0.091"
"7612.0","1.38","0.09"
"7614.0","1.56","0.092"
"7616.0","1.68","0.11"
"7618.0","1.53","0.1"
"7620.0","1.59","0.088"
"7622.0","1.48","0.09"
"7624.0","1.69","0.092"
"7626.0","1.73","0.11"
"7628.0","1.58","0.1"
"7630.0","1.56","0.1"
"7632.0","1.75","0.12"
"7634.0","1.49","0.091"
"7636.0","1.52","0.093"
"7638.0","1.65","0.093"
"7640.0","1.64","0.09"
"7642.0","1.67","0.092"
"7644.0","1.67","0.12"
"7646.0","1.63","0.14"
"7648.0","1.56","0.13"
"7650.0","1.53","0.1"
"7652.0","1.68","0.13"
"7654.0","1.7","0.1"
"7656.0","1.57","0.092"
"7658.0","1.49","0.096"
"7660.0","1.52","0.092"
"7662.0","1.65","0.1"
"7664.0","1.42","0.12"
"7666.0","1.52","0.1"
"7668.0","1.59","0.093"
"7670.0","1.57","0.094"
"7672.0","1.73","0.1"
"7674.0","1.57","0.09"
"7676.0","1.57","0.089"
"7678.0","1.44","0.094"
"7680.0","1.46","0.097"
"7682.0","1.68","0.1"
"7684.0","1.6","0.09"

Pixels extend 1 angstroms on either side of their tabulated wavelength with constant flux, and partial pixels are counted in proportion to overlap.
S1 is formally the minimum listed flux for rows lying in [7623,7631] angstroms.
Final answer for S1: 1.56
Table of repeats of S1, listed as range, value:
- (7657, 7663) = 1.49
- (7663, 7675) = 1.42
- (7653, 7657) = 1.57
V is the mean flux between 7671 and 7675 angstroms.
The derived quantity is 1.65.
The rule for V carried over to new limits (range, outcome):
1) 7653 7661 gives 1.57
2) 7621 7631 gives 1.61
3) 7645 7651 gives 1.57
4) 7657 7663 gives 1.55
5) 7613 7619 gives 1.59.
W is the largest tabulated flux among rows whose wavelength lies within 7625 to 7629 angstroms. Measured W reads 1.73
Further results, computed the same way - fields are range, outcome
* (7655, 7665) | 1.65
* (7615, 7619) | 1.68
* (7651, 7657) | 1.7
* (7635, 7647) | 1.67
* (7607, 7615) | 1.79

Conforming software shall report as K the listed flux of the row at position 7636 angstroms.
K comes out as 1.52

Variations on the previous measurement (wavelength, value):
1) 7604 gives 1.67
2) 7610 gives 1.68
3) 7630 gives 1.56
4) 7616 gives 1.68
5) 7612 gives 1.38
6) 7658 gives 1.49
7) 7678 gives 1.44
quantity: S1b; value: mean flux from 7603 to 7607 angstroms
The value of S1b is 1.67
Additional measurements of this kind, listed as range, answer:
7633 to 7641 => 1.57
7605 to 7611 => 1.71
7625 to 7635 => 1.62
